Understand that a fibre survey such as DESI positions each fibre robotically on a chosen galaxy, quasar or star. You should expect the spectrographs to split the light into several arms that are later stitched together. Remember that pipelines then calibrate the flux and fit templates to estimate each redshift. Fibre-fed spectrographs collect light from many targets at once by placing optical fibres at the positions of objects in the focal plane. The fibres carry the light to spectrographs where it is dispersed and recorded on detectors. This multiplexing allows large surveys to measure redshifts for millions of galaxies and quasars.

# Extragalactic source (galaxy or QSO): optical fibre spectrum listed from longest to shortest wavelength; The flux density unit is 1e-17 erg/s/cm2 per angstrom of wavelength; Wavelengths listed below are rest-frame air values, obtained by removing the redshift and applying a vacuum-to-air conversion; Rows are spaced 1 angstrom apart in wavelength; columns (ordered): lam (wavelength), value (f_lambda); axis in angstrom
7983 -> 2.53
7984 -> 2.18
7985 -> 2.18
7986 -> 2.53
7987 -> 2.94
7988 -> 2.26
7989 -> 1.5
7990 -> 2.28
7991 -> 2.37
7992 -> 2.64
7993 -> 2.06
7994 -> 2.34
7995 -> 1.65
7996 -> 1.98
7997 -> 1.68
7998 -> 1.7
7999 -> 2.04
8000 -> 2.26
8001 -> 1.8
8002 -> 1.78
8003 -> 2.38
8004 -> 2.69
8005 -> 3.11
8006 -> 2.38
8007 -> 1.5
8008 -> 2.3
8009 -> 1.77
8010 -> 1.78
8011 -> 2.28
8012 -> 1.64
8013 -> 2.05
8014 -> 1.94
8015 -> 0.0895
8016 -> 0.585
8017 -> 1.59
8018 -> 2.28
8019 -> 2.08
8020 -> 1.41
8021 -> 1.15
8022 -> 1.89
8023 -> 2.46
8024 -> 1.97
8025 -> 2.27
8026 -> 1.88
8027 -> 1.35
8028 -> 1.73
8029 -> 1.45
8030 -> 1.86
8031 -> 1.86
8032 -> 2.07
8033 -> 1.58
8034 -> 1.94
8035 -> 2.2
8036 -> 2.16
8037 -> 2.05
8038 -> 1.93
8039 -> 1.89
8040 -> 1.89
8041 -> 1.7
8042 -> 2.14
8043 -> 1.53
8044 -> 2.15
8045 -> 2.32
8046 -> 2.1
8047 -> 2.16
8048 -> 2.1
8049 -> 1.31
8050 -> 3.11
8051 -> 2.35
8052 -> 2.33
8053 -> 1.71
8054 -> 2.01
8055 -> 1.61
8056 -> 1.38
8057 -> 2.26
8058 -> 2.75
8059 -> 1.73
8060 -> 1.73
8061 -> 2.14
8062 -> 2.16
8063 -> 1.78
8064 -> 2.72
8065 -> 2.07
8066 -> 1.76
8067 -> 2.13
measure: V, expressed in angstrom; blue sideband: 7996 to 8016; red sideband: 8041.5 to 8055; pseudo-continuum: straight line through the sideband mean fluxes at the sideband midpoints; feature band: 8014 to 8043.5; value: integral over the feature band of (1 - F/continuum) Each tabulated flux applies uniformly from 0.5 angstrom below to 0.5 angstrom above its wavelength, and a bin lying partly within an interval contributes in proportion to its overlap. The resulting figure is 3.7 angstrom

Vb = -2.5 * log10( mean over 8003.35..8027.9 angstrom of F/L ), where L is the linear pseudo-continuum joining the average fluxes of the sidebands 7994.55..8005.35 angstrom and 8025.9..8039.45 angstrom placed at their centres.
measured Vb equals 0.07 mag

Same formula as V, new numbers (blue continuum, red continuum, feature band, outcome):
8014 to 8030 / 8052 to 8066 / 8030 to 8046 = -1.51 angstrom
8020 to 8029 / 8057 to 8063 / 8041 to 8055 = -0.57 angstrom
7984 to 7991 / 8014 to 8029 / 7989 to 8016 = 0.21 angstrom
